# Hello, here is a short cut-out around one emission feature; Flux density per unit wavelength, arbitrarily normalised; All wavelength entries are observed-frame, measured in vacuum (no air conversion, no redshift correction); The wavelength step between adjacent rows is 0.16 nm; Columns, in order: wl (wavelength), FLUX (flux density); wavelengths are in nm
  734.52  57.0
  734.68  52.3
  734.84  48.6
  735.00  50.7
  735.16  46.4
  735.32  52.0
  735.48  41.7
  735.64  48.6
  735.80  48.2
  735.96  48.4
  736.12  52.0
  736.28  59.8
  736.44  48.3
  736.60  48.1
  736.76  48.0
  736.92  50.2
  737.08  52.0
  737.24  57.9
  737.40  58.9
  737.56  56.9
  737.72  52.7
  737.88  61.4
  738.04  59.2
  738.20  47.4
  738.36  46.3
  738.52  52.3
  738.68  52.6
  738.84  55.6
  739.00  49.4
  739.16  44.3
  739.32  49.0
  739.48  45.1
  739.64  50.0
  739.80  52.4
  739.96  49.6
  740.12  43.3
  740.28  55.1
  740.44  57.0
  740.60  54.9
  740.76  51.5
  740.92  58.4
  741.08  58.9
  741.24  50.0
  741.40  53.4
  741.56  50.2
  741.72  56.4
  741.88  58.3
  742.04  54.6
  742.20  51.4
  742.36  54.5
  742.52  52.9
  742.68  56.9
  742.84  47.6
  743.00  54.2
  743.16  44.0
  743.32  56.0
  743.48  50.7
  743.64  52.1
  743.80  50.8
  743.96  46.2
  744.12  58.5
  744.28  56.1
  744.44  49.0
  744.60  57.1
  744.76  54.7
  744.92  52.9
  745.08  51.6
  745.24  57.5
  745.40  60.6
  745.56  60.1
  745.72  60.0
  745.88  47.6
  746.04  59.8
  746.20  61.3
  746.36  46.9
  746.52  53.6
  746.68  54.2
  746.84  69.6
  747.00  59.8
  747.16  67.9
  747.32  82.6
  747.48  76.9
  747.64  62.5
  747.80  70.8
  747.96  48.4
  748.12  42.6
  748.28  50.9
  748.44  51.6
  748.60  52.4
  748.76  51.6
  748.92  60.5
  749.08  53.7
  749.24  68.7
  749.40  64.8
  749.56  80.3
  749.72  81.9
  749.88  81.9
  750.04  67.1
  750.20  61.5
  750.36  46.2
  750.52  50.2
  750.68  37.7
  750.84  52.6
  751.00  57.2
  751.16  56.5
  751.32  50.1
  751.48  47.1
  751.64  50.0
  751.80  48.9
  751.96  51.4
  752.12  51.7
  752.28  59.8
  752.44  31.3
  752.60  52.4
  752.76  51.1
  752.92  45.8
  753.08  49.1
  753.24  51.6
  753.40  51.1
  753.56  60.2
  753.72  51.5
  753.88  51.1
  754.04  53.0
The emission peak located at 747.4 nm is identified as Halpha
